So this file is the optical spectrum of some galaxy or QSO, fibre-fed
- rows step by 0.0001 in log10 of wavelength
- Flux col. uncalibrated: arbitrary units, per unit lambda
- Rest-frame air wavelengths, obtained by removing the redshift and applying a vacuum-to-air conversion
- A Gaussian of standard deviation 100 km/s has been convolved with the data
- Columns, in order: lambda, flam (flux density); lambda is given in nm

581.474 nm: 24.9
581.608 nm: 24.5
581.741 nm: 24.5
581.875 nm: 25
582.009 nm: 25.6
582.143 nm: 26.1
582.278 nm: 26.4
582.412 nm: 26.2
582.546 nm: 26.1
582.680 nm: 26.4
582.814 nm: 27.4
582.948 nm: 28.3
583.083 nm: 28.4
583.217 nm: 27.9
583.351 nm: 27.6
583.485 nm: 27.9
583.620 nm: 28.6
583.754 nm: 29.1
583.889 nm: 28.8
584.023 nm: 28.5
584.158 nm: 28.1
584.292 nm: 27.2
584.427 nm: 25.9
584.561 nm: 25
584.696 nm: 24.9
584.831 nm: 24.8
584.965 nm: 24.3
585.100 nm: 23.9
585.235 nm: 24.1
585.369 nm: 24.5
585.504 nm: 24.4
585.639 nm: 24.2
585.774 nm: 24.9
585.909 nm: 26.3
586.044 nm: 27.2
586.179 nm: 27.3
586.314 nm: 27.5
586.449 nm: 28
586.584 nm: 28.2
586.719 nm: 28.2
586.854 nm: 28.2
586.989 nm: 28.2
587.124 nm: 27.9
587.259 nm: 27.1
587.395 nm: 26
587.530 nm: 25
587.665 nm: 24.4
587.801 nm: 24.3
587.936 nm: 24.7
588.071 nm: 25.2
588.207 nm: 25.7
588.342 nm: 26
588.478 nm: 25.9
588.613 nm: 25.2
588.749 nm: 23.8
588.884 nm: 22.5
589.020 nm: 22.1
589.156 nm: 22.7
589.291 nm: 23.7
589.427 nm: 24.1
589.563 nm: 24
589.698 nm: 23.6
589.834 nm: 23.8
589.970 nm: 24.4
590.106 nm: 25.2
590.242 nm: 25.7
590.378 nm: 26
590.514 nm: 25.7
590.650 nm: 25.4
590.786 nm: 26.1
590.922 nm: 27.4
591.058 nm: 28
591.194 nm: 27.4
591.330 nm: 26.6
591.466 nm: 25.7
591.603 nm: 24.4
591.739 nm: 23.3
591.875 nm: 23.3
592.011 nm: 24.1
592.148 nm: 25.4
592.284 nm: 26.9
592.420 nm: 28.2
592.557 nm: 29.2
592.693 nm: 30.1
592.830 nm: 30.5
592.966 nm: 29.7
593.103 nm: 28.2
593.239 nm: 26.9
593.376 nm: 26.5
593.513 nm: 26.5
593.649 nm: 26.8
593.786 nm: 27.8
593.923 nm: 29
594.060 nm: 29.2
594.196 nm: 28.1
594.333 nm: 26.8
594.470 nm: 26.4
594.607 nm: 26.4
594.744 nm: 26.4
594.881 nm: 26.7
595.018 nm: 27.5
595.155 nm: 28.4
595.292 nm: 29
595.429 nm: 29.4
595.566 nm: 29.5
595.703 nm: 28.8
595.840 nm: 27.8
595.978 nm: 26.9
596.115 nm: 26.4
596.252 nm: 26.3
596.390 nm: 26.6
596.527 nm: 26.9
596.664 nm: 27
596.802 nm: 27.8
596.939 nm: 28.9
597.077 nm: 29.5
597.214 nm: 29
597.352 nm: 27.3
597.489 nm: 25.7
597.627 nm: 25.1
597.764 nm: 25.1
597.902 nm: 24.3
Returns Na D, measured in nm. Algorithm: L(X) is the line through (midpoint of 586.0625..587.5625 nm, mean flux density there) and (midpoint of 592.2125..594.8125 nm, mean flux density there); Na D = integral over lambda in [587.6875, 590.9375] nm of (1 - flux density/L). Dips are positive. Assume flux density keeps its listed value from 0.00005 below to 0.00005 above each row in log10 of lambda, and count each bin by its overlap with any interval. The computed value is 0.347 nm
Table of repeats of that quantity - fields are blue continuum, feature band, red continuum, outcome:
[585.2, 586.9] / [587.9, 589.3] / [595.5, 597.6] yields 0.124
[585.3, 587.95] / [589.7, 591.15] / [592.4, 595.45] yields 0.080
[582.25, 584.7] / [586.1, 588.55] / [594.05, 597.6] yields 0.080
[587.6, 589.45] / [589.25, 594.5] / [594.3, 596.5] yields -0.117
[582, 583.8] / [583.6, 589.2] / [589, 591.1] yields 0.048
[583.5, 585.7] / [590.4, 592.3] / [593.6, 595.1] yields 0.092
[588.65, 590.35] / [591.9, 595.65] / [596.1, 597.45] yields -0.241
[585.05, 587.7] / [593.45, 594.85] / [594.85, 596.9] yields 0.006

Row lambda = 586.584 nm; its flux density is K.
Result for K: 28.2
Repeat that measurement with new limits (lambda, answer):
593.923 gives 29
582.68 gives 26.4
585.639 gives 24.2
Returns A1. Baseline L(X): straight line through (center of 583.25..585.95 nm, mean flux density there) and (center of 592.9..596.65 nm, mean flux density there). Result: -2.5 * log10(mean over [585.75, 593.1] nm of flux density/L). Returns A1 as 0.04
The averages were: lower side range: 26.2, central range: 26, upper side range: 27.6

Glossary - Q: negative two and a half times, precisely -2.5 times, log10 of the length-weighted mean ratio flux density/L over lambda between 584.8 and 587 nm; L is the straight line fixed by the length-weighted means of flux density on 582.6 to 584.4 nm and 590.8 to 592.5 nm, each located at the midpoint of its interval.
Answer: 0.050 mag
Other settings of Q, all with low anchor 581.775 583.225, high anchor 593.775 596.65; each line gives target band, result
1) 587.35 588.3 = 0.082 mag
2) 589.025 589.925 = 0.154 mag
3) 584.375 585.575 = 0.091 mag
